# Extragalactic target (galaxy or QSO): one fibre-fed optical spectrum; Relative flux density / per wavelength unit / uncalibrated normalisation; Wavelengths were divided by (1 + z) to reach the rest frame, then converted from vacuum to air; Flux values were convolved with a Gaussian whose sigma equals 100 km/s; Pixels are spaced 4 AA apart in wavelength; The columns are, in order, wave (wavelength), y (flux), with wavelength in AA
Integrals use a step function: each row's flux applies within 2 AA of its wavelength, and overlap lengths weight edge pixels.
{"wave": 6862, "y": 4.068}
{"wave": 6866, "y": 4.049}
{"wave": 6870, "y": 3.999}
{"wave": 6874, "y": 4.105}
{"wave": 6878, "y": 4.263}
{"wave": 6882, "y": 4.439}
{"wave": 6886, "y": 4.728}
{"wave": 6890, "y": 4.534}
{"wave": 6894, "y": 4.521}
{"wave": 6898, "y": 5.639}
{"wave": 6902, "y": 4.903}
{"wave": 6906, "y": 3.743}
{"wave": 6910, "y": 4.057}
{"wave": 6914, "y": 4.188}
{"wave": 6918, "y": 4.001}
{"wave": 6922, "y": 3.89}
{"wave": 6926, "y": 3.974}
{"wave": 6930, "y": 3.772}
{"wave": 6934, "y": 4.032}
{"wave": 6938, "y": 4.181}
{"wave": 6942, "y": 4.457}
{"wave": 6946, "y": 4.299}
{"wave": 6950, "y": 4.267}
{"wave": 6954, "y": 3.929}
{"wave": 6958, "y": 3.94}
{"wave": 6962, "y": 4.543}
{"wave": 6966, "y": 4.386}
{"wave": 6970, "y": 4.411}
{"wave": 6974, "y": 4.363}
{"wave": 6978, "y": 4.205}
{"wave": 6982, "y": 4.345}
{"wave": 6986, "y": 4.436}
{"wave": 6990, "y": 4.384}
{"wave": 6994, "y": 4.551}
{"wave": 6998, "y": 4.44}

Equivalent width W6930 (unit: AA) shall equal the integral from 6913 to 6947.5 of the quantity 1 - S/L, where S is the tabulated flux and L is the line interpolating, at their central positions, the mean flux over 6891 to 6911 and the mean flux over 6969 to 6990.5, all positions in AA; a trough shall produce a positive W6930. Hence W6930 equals 3.2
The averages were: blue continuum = 4.6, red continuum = 4.35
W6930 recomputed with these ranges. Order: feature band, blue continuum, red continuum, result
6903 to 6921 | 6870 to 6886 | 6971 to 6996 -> 1.2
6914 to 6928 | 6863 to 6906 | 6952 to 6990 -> 1.3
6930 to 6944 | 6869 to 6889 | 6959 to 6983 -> 0.6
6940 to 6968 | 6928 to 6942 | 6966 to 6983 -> -0.4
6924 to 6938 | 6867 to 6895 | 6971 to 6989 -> 1.2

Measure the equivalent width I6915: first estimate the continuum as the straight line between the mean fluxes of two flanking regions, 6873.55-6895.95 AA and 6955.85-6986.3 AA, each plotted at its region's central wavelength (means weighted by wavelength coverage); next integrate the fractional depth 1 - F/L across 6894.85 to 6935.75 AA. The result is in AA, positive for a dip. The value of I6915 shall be 1.7 AA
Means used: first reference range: 4.45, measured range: 4.23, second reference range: 4.32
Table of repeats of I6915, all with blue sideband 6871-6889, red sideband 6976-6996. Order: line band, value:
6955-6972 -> 0.3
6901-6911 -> 0.4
